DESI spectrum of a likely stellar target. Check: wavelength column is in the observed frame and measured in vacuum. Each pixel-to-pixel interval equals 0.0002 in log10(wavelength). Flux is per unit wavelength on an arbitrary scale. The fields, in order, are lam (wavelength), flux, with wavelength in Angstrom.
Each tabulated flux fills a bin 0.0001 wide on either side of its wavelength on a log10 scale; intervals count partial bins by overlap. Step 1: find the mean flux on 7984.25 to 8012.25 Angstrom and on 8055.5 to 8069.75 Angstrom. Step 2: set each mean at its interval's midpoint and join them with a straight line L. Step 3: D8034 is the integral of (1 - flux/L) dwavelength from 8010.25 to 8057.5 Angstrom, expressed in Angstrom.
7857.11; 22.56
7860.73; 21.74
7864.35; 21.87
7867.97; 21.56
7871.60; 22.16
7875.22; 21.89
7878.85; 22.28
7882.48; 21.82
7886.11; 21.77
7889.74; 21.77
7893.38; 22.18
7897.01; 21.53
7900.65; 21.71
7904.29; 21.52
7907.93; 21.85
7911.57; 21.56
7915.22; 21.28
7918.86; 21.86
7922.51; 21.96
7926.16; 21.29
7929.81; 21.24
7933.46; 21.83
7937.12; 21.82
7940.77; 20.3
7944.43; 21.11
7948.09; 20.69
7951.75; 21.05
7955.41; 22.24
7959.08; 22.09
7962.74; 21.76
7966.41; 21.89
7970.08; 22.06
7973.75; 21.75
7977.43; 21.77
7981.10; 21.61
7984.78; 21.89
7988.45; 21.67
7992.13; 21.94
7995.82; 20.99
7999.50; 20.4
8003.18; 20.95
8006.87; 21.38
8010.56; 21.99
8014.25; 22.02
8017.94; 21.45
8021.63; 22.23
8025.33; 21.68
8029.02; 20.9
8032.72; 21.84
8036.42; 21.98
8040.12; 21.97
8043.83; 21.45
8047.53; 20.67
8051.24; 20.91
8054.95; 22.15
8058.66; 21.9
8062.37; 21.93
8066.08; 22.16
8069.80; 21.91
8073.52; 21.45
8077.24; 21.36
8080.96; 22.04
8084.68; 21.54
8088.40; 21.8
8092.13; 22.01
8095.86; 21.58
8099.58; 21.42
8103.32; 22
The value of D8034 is 0.2 Angstrom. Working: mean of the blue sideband 21.4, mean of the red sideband 22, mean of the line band 21.6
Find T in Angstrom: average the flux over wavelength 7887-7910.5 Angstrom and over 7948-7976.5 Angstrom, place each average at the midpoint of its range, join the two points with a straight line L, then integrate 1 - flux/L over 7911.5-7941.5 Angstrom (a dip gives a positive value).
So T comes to 0.4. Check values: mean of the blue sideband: 21.8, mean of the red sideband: 21.8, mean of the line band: 21.5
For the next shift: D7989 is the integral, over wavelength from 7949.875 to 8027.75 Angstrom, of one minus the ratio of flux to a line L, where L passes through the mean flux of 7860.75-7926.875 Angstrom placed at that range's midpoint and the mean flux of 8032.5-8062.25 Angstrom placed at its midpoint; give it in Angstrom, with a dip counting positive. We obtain 0.1 Angstrom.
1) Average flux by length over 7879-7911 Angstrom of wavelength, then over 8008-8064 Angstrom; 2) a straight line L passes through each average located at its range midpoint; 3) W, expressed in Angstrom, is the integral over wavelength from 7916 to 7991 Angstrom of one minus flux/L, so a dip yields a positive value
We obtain 0.5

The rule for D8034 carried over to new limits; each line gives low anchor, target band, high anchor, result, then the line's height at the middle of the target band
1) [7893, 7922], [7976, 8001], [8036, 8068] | 0.2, 21.7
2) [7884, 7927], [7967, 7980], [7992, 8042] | -0.1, 21.6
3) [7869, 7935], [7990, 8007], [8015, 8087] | 0.5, 21.7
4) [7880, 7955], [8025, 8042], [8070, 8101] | 0.0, 21.6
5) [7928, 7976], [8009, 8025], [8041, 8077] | -0.2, 21.6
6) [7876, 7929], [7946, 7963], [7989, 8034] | 0.1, 21.6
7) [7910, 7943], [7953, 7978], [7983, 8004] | -0.6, 21.4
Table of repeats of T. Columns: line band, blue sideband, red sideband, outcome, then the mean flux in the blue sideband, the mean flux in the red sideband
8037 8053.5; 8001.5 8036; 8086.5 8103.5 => 0.3 Angstrom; 21.6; 21.7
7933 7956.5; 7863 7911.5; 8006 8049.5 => 0.6 Angstrom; 21.8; 21.6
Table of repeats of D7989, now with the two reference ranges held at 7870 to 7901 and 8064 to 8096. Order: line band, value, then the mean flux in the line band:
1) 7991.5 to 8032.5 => 0.7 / 21.4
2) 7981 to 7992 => 0.0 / 21.8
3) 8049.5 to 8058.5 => 0.1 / 21.6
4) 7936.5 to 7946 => 0.4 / 21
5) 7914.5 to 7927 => 0.1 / 21.7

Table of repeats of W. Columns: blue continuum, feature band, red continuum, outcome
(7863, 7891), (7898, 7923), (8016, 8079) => 0.22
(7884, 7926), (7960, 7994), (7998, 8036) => -0.37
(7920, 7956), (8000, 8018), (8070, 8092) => 0.02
